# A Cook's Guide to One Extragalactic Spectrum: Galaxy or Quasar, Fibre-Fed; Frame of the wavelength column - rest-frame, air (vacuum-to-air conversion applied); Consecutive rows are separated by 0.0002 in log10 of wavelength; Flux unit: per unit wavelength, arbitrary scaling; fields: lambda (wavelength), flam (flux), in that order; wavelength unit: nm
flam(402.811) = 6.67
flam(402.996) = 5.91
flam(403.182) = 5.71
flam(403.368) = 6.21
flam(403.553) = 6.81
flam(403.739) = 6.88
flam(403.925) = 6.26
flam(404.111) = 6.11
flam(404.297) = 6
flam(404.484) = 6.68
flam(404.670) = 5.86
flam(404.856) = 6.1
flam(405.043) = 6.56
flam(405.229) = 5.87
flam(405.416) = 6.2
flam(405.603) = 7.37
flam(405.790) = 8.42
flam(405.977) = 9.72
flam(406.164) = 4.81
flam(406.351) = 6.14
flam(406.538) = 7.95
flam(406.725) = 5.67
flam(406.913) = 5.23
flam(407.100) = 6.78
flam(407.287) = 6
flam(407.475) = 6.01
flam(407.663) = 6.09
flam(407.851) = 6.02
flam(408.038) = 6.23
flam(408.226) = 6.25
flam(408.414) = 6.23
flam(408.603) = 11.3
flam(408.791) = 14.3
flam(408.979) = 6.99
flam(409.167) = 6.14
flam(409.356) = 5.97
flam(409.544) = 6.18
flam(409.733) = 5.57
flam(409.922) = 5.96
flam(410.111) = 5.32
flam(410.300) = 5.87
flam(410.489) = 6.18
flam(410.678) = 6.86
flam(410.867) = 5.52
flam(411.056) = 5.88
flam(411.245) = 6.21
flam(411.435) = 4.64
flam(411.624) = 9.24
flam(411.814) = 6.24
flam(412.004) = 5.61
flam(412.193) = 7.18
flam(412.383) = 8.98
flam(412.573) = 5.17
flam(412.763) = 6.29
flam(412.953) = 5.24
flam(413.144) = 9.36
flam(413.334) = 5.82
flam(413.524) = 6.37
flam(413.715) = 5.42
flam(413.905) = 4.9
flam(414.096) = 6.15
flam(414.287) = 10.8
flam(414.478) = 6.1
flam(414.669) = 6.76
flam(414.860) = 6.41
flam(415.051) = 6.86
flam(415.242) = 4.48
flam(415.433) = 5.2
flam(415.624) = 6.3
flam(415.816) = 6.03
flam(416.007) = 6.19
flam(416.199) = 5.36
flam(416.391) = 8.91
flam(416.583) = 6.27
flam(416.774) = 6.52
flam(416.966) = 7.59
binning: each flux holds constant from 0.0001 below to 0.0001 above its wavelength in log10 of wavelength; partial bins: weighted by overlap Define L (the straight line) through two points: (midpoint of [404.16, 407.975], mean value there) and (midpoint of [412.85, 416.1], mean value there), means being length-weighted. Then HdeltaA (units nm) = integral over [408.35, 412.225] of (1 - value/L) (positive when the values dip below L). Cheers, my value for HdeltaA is -0.24 nm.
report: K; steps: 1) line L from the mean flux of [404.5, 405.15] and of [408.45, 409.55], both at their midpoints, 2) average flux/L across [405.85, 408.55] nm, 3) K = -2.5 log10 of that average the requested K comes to 0.162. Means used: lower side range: 6.23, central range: 6.47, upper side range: 8.54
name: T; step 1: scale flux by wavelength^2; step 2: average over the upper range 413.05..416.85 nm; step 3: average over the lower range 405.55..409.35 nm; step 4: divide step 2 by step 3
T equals 0.94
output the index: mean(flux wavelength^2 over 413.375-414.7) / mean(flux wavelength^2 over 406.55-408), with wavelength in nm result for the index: 1.12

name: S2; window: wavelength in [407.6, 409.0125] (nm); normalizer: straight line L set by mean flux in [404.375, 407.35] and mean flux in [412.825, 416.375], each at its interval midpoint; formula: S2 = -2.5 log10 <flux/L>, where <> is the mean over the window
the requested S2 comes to -0.22 mag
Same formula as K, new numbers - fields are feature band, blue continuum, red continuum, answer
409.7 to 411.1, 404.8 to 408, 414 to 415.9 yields 0.106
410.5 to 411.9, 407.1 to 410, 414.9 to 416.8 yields 0.060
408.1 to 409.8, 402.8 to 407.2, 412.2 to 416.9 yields -0.178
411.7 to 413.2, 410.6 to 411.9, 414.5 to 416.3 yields -0.079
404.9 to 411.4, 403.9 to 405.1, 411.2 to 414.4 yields -0.043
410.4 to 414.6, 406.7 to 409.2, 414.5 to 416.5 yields 0.007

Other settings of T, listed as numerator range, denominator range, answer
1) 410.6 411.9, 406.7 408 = 1.08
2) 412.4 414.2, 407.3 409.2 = 0.85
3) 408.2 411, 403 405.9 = 1.10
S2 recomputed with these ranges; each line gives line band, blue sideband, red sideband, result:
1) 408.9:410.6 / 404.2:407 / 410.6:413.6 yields 0.09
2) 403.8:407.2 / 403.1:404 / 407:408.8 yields 0.03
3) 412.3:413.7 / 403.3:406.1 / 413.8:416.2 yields -0.04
